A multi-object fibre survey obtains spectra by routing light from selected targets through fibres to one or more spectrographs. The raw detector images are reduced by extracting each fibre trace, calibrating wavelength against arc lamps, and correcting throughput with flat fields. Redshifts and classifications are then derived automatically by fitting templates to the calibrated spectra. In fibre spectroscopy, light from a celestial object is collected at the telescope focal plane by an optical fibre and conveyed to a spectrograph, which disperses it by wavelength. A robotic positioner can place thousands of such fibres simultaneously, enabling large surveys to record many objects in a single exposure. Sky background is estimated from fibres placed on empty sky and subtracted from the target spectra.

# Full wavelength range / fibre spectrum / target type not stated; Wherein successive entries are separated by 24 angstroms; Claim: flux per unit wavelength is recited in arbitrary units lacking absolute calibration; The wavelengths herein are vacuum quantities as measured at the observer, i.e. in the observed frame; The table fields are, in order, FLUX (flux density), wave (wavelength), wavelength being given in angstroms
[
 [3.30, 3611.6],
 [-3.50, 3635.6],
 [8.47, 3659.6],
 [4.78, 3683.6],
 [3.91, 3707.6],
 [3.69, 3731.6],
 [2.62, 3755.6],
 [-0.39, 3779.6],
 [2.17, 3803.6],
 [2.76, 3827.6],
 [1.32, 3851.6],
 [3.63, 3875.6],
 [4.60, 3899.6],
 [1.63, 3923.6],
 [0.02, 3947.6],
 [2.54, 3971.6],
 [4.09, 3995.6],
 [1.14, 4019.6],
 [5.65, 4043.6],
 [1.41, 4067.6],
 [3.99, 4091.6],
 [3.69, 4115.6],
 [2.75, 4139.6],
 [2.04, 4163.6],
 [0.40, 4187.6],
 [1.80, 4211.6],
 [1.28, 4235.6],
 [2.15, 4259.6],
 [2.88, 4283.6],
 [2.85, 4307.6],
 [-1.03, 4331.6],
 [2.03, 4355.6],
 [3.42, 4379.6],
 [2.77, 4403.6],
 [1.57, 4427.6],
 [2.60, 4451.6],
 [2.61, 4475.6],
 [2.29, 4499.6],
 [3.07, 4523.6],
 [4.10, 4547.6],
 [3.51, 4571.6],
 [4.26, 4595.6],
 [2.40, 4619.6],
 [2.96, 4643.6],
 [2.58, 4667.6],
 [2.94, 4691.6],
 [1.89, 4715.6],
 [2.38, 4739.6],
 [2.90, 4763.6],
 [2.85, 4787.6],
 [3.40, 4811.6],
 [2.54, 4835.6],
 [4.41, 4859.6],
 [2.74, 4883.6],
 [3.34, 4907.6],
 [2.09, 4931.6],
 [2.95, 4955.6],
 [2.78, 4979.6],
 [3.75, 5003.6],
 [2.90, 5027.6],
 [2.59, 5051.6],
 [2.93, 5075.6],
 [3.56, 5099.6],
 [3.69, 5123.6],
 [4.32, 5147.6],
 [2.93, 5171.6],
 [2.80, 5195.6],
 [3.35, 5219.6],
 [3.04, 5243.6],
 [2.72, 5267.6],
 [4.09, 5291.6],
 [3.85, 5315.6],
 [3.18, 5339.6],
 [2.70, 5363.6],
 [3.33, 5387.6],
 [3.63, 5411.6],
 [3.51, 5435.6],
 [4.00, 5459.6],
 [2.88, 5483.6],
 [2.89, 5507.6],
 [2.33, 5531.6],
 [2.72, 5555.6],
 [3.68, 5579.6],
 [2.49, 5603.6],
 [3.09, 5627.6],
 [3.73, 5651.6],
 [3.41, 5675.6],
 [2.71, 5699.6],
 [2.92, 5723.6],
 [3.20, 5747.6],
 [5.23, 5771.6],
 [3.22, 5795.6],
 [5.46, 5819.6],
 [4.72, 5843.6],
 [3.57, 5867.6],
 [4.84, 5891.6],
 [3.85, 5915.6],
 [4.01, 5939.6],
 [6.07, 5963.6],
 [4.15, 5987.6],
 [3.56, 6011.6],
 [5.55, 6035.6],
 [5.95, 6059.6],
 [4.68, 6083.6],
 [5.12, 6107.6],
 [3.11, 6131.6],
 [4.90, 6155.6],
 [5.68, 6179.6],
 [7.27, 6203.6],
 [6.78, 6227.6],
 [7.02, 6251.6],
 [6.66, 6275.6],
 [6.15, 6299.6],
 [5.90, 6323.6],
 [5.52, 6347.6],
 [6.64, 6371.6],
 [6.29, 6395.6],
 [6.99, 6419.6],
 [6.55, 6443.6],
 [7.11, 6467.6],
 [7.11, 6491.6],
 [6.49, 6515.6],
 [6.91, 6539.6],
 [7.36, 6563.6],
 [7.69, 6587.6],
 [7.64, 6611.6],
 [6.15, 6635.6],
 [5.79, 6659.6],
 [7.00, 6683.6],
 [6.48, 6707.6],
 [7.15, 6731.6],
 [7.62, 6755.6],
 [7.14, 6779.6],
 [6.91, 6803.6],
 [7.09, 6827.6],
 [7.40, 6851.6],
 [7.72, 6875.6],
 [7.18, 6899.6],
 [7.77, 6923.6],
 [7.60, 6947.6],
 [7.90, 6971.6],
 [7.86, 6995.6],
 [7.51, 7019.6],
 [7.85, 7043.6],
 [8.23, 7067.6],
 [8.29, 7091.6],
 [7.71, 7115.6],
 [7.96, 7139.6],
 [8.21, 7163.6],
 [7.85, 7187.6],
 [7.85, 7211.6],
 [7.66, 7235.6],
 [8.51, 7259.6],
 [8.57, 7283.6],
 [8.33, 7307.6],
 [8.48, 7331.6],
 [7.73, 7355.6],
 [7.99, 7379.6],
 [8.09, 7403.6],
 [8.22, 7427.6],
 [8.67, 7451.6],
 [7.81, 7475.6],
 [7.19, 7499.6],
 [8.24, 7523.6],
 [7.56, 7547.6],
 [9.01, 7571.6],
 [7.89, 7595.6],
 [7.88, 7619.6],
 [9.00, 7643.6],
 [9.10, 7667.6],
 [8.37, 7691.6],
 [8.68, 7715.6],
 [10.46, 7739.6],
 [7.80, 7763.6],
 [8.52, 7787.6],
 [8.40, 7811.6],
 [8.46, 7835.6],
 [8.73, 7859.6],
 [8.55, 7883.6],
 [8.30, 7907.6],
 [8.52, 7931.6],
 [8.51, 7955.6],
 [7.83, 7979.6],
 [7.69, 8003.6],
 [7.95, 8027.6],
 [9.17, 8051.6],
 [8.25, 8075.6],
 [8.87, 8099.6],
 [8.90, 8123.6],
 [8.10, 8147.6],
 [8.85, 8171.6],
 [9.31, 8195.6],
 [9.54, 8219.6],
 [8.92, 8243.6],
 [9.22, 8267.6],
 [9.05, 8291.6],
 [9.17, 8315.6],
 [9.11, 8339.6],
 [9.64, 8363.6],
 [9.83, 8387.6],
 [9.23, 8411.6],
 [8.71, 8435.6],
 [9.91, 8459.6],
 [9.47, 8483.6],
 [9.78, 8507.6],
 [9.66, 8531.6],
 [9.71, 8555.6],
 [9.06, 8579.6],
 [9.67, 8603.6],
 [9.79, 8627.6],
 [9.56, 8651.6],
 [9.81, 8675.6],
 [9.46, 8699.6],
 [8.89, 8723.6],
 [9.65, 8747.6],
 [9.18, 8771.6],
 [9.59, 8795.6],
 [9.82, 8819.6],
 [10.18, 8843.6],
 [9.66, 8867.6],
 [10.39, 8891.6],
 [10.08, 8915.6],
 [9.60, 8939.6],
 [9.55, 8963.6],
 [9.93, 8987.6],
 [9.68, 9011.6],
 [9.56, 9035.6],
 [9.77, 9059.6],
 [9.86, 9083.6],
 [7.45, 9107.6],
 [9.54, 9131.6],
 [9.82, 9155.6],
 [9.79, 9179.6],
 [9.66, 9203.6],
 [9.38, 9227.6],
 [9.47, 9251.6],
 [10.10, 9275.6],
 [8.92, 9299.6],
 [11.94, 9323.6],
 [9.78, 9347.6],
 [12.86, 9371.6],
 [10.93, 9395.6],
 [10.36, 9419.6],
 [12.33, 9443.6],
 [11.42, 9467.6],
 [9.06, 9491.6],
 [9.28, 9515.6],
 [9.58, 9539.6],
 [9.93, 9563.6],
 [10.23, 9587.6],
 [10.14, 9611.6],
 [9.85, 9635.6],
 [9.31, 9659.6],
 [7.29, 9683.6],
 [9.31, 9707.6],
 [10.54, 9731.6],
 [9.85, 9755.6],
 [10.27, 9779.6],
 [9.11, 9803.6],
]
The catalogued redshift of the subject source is 0.55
